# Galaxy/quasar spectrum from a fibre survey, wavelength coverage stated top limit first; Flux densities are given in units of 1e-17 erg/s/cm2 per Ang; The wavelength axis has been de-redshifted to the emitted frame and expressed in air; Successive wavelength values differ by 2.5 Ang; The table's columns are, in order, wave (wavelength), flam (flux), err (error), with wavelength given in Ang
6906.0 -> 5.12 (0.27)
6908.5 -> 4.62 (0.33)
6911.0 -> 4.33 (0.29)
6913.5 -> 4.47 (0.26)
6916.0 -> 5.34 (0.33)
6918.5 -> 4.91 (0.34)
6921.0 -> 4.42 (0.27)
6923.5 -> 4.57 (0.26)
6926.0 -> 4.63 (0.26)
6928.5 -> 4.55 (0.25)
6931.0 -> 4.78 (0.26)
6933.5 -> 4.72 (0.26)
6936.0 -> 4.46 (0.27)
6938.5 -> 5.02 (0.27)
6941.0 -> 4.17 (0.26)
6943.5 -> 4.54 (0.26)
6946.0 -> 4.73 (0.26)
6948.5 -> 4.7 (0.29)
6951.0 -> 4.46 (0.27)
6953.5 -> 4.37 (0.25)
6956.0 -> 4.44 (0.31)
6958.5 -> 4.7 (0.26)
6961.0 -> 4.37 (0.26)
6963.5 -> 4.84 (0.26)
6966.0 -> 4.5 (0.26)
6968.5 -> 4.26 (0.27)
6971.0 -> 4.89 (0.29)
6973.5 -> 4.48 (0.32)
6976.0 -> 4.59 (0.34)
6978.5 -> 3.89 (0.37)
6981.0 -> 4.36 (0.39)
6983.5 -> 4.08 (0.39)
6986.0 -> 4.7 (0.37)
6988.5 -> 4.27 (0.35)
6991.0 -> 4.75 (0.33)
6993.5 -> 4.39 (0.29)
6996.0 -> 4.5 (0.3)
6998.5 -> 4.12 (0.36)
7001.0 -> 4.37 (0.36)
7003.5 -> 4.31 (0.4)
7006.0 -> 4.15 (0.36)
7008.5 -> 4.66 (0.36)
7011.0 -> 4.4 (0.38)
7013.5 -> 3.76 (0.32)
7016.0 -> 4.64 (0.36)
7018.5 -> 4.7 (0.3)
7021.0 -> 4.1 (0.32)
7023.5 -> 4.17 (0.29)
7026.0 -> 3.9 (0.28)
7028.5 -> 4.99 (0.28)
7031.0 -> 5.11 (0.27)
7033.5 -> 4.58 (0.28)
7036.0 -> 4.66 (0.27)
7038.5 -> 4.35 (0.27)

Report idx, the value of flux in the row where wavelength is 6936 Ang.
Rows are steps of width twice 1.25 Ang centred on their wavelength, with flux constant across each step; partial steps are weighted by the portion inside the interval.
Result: 4.46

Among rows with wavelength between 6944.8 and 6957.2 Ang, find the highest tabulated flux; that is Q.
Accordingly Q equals 4.73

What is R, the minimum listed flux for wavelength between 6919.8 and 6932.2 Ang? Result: 4.42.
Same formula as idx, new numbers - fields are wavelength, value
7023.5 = 4.17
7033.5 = 4.58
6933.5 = 4.72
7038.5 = 4.35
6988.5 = 4.27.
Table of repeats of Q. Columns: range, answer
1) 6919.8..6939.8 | 5.02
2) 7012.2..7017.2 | 4.64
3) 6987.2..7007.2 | 4.75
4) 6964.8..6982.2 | 4.89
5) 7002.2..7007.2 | 4.31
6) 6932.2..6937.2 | 4.72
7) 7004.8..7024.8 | 4.7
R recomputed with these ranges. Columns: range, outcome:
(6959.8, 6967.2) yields 4.37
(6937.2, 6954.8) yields 4.17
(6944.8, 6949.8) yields 4.7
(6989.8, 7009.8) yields 4.12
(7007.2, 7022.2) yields 3.76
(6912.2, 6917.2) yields 4.47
